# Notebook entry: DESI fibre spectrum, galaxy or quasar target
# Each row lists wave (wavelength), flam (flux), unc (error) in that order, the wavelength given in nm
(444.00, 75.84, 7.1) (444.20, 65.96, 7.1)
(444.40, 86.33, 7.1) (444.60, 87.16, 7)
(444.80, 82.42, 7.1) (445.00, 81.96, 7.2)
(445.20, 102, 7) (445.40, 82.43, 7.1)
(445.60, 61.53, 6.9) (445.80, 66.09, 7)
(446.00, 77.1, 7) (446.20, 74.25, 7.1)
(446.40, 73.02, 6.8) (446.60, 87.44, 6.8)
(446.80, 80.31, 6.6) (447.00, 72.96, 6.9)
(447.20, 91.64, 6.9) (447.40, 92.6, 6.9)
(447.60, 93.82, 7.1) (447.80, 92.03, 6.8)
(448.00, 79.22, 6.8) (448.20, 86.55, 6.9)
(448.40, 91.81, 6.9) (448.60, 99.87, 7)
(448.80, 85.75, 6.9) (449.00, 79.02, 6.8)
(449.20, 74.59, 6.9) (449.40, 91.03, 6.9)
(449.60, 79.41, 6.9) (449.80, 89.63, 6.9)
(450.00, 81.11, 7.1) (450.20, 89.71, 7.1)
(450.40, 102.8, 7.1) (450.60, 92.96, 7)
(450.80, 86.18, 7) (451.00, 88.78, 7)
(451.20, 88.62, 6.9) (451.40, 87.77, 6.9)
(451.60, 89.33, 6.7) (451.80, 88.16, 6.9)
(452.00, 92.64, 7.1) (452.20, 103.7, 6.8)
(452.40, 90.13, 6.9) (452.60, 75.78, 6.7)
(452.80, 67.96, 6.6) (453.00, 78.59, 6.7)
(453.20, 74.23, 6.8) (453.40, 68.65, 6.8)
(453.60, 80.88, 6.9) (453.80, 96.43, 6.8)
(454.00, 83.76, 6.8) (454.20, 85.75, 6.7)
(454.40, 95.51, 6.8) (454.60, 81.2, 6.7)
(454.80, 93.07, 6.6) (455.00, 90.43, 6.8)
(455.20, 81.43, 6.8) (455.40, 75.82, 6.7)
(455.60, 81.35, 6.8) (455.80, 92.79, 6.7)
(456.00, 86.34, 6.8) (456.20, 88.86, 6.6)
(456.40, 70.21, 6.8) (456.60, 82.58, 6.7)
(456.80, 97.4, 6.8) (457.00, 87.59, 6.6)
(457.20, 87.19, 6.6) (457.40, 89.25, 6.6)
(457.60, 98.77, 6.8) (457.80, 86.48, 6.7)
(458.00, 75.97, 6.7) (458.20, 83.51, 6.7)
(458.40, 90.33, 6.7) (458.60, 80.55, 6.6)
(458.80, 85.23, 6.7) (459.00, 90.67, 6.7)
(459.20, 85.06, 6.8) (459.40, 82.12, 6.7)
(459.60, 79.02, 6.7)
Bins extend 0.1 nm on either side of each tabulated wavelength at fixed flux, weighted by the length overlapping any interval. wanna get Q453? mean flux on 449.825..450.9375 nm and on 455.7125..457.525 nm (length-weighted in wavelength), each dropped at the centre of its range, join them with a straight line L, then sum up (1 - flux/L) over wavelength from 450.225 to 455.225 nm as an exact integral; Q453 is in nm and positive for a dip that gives 0.14 nm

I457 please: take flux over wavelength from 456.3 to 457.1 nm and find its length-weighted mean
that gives 84.4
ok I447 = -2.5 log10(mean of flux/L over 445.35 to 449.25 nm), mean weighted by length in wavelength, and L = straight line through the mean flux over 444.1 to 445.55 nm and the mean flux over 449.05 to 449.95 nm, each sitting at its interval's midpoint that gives 0.01 mag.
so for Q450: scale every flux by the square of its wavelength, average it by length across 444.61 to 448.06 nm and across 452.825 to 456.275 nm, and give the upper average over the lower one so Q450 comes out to 1.06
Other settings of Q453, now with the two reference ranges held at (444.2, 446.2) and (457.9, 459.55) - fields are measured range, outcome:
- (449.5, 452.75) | -0.288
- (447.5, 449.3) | -0.139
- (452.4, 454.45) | 0.037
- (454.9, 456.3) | -0.038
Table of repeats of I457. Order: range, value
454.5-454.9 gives 87.1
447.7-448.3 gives 85.9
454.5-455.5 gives 84.4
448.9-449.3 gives 76.8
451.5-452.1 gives 90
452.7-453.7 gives 74.1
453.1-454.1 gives 80.8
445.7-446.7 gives 75.6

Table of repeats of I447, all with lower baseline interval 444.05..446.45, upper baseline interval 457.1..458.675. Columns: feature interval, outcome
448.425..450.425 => -0.07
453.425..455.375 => -0.03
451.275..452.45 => -0.12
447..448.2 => -0.11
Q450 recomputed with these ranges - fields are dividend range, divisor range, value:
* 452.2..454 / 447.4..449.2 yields 0.94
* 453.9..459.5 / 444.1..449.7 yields 1.09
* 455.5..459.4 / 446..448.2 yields 1.08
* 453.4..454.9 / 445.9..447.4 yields 1.12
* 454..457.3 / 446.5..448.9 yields 1.01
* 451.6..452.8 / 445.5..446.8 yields 1.23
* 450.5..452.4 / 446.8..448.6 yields 1.05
